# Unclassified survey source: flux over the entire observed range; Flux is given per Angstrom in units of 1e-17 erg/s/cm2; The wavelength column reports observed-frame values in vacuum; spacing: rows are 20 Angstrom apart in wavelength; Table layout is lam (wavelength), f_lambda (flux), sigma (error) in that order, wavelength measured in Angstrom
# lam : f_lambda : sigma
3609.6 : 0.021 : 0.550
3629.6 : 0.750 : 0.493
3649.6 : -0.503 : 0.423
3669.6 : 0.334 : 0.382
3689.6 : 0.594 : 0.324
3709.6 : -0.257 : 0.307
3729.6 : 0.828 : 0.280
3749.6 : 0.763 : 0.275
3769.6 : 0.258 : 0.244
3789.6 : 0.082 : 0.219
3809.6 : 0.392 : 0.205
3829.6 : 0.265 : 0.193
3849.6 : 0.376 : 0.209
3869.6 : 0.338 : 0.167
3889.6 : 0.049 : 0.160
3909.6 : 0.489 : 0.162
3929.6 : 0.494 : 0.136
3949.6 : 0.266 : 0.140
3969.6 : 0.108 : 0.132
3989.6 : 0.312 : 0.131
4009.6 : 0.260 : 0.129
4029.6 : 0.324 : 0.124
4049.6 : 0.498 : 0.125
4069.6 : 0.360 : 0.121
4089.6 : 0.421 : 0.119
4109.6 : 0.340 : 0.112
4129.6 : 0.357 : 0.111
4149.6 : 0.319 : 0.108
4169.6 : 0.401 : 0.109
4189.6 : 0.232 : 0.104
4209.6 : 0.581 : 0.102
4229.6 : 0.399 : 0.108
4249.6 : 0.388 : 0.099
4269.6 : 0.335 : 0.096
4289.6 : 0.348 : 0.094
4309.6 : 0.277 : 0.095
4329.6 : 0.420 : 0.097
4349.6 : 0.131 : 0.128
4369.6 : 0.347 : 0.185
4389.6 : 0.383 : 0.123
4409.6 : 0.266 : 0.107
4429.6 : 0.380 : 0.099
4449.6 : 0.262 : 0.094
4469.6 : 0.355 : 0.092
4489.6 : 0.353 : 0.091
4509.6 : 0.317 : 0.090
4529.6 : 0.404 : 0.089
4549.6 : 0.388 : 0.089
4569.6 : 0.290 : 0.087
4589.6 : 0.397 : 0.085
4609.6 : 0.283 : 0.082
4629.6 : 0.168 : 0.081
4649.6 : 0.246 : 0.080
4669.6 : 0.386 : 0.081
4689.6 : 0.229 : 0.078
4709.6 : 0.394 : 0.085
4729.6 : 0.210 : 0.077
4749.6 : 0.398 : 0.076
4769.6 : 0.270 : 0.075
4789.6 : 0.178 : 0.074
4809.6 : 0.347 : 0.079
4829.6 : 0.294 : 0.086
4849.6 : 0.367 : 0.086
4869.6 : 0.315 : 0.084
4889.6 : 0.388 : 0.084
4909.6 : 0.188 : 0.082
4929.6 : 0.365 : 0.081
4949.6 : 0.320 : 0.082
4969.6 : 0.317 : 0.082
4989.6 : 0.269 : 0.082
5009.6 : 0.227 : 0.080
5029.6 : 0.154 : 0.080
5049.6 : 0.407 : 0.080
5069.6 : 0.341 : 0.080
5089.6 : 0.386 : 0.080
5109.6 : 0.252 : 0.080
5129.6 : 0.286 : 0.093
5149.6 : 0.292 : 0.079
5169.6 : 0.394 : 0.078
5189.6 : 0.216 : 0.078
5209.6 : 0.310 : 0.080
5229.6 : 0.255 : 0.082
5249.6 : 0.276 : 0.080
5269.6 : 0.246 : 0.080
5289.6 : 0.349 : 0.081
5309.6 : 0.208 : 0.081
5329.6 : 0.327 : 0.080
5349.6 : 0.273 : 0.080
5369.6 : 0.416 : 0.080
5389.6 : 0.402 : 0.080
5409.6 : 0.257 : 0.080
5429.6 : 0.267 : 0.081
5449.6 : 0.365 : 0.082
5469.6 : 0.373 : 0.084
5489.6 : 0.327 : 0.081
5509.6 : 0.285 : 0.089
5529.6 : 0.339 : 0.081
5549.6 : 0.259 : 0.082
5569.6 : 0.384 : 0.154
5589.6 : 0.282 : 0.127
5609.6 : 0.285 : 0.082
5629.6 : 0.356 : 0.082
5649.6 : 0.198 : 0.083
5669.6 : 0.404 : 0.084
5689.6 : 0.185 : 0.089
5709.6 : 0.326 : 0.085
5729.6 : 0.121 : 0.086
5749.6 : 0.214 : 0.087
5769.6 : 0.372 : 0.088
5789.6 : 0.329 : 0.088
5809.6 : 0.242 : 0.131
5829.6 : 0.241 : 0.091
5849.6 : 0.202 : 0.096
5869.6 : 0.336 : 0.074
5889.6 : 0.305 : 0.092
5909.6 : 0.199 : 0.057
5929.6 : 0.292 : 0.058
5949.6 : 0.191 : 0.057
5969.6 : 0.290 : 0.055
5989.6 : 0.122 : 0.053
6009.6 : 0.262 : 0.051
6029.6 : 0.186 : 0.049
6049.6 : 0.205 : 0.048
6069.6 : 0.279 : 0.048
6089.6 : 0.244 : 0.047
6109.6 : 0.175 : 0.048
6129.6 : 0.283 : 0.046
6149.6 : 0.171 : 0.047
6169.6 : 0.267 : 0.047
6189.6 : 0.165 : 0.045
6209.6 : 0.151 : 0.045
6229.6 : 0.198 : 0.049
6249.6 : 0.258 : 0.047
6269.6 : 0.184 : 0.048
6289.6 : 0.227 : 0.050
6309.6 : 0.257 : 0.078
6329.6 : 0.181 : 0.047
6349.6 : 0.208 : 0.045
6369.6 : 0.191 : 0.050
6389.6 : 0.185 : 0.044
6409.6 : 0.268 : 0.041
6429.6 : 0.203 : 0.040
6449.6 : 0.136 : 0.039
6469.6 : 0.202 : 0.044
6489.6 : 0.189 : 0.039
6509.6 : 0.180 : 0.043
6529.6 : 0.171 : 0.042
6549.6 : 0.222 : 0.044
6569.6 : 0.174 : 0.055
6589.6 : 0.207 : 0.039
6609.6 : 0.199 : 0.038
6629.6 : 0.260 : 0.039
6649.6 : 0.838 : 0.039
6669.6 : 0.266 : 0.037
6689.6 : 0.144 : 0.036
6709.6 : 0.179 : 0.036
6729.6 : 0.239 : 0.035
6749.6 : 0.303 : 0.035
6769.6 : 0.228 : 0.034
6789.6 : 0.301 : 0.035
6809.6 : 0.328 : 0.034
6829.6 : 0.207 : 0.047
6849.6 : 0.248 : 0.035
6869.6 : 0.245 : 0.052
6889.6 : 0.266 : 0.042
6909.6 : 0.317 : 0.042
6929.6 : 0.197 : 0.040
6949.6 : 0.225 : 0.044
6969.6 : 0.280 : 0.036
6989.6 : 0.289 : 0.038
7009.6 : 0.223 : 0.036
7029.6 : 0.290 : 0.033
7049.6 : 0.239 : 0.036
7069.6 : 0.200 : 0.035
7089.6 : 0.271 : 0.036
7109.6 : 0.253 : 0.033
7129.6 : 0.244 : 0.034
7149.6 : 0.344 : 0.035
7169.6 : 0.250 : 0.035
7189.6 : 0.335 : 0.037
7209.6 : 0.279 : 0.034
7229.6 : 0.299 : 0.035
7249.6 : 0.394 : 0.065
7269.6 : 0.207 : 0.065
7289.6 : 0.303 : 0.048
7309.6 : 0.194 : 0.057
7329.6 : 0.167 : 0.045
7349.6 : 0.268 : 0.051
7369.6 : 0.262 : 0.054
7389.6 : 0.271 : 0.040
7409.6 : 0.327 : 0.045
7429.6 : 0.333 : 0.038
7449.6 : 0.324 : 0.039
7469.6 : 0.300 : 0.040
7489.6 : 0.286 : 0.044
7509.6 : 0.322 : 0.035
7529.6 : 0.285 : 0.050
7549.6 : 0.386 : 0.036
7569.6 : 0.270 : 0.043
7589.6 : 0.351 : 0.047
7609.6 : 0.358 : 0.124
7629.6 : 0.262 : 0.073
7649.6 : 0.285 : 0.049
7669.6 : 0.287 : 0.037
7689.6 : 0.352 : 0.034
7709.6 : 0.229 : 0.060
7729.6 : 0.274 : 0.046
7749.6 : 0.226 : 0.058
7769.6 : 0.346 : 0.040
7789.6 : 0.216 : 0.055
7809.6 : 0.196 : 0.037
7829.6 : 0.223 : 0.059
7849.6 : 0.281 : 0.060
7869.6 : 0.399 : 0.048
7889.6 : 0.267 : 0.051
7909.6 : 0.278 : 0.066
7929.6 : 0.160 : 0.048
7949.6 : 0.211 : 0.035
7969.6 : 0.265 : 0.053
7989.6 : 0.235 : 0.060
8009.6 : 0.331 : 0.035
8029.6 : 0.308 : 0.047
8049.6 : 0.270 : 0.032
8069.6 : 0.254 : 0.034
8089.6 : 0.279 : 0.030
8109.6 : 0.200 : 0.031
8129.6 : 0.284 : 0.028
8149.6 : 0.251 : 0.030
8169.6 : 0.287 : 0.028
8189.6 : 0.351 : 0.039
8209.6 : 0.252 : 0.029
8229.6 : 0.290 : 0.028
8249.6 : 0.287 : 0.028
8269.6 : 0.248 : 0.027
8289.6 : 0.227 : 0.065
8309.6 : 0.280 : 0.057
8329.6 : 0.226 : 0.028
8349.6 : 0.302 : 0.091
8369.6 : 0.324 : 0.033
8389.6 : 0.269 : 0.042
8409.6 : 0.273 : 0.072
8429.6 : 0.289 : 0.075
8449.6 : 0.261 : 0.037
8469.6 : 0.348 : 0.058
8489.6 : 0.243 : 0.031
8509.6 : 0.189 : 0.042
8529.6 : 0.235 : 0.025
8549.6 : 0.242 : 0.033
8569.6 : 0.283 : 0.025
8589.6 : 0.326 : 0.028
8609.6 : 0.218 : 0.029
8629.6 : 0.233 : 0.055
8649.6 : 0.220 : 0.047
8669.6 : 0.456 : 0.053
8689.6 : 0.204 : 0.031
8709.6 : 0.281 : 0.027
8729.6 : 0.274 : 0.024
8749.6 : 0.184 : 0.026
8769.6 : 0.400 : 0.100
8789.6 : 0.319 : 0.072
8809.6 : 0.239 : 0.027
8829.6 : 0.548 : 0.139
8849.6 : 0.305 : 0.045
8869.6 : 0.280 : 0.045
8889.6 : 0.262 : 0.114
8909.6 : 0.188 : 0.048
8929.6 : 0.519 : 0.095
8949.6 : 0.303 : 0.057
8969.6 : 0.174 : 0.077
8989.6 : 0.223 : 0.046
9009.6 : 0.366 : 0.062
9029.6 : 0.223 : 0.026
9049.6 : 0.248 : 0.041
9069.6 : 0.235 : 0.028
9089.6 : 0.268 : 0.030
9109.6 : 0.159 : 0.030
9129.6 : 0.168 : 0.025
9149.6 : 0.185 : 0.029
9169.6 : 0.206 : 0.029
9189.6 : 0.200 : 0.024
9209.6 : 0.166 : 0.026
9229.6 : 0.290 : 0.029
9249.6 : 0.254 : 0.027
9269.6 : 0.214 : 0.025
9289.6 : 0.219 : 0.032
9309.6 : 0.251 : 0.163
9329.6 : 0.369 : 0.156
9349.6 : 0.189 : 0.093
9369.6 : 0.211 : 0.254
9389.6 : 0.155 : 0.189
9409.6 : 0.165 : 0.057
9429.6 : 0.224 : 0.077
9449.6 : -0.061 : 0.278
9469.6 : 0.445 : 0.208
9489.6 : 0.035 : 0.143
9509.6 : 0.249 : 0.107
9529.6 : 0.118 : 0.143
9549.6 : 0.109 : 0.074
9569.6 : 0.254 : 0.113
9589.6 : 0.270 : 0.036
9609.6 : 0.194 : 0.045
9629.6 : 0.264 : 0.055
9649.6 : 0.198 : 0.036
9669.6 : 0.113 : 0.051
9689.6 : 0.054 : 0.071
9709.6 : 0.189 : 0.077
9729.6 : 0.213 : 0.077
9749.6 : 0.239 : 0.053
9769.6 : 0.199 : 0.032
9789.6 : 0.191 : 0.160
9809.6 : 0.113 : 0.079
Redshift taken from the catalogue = 0.78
